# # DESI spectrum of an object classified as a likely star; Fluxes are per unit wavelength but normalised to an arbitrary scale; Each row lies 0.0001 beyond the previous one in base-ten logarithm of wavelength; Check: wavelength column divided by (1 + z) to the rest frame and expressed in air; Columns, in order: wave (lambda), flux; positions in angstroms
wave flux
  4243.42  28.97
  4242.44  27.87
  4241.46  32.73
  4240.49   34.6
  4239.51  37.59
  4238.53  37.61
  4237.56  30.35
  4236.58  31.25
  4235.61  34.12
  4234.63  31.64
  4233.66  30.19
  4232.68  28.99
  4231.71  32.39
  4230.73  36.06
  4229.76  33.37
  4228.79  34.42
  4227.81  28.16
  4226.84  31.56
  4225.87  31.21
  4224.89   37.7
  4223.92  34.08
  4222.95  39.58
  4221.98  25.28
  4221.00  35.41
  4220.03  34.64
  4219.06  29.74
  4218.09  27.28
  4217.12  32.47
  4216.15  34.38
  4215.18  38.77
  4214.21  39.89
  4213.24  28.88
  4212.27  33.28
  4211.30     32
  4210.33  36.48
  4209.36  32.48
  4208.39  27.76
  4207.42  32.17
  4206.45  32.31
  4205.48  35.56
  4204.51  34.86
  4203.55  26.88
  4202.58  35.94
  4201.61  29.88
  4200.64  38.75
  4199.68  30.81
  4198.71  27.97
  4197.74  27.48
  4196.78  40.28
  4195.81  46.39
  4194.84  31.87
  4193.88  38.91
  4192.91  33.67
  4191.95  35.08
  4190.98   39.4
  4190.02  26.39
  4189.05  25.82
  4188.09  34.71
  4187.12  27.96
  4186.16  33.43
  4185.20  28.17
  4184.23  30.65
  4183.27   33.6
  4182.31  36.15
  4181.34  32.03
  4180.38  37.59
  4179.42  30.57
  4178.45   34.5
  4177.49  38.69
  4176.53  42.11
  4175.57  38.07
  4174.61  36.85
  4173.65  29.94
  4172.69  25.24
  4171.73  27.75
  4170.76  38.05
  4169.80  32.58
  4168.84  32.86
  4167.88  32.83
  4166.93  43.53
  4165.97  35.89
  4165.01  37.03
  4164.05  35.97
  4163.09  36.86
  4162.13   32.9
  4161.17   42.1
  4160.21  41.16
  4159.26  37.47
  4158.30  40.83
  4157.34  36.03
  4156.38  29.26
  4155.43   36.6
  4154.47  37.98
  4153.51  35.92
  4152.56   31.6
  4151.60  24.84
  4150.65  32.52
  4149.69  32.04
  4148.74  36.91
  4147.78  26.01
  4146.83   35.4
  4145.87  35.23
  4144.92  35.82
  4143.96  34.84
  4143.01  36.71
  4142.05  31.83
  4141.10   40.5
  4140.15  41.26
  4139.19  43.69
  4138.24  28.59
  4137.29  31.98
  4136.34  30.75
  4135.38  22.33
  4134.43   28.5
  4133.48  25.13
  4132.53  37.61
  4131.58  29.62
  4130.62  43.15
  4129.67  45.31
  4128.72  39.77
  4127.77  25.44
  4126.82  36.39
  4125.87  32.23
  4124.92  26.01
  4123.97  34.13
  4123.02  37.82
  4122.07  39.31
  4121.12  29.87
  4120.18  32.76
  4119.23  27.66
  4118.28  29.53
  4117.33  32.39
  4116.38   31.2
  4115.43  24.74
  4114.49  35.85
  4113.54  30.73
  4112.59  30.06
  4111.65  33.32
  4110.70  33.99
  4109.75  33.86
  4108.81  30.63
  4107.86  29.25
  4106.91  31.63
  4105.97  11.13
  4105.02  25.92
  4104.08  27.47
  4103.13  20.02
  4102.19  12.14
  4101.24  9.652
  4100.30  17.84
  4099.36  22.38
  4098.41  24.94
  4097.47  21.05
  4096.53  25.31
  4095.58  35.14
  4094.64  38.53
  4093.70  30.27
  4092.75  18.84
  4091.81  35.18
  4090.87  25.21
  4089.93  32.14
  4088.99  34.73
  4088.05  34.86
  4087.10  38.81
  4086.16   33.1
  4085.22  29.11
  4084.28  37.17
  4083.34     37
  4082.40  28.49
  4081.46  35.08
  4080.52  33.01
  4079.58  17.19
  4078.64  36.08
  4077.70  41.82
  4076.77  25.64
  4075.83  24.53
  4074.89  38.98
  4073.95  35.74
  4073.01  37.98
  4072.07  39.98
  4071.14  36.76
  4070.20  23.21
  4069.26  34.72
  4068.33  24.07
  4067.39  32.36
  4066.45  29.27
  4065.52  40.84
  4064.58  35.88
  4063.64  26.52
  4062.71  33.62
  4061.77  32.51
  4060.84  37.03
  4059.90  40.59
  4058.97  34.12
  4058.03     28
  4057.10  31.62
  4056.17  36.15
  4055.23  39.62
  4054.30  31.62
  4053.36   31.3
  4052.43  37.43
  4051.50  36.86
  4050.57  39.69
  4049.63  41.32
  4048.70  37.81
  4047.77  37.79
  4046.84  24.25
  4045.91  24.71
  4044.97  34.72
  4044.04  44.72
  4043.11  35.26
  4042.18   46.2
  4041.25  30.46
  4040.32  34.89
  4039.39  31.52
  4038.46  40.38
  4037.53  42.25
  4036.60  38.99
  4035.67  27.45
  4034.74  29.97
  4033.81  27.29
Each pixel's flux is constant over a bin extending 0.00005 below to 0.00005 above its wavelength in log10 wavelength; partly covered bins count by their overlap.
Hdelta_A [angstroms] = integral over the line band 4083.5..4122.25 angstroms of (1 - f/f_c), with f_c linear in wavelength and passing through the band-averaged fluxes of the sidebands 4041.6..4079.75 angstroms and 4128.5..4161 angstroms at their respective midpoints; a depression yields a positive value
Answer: 6.4 angstroms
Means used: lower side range 34.2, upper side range 34.7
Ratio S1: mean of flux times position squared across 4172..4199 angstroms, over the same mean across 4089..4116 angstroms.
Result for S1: 1.31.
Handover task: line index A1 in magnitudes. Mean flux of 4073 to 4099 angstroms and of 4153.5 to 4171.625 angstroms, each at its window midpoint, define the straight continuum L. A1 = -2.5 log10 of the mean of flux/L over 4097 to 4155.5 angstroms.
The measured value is 0.112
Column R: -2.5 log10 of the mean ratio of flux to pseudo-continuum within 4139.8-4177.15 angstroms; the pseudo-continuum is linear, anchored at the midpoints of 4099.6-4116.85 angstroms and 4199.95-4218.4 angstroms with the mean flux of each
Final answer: -0.187 mag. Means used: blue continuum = 26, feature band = 35.2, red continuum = 33.2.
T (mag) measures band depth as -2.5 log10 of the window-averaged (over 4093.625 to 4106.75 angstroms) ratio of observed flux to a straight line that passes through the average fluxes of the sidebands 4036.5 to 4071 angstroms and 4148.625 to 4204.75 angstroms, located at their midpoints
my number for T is 0.44 mag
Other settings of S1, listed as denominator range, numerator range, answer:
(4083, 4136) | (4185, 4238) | 1.15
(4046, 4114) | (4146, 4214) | 1.15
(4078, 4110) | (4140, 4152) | 1.24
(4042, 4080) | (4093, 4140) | 0.90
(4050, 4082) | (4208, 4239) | 1.06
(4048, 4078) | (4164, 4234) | 1.04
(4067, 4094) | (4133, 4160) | 1.08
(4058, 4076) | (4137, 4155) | 1.06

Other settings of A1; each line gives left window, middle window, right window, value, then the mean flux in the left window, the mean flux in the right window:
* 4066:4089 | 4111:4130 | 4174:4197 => 0.03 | 32.7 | 34.6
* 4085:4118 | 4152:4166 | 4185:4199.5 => -0.16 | 28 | 33.2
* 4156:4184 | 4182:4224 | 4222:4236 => 0.03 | 35.4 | 32.8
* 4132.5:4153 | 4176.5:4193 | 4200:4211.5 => -0.01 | 32.8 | 32.9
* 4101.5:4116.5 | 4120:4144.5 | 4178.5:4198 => -0.17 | 27.3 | 33.6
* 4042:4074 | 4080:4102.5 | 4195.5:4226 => 0.19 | 34.6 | 33.4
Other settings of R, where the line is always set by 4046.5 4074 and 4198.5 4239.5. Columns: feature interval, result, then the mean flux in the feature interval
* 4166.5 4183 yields -0.04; 34.6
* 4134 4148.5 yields 0.00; 33.6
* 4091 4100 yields 0.22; 27.7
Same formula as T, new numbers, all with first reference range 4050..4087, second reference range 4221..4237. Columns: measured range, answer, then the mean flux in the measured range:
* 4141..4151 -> -0.03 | 34.1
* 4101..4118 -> 0.22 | 27.1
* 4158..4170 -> -0.13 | 37.1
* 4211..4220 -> -0.01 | 33.1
